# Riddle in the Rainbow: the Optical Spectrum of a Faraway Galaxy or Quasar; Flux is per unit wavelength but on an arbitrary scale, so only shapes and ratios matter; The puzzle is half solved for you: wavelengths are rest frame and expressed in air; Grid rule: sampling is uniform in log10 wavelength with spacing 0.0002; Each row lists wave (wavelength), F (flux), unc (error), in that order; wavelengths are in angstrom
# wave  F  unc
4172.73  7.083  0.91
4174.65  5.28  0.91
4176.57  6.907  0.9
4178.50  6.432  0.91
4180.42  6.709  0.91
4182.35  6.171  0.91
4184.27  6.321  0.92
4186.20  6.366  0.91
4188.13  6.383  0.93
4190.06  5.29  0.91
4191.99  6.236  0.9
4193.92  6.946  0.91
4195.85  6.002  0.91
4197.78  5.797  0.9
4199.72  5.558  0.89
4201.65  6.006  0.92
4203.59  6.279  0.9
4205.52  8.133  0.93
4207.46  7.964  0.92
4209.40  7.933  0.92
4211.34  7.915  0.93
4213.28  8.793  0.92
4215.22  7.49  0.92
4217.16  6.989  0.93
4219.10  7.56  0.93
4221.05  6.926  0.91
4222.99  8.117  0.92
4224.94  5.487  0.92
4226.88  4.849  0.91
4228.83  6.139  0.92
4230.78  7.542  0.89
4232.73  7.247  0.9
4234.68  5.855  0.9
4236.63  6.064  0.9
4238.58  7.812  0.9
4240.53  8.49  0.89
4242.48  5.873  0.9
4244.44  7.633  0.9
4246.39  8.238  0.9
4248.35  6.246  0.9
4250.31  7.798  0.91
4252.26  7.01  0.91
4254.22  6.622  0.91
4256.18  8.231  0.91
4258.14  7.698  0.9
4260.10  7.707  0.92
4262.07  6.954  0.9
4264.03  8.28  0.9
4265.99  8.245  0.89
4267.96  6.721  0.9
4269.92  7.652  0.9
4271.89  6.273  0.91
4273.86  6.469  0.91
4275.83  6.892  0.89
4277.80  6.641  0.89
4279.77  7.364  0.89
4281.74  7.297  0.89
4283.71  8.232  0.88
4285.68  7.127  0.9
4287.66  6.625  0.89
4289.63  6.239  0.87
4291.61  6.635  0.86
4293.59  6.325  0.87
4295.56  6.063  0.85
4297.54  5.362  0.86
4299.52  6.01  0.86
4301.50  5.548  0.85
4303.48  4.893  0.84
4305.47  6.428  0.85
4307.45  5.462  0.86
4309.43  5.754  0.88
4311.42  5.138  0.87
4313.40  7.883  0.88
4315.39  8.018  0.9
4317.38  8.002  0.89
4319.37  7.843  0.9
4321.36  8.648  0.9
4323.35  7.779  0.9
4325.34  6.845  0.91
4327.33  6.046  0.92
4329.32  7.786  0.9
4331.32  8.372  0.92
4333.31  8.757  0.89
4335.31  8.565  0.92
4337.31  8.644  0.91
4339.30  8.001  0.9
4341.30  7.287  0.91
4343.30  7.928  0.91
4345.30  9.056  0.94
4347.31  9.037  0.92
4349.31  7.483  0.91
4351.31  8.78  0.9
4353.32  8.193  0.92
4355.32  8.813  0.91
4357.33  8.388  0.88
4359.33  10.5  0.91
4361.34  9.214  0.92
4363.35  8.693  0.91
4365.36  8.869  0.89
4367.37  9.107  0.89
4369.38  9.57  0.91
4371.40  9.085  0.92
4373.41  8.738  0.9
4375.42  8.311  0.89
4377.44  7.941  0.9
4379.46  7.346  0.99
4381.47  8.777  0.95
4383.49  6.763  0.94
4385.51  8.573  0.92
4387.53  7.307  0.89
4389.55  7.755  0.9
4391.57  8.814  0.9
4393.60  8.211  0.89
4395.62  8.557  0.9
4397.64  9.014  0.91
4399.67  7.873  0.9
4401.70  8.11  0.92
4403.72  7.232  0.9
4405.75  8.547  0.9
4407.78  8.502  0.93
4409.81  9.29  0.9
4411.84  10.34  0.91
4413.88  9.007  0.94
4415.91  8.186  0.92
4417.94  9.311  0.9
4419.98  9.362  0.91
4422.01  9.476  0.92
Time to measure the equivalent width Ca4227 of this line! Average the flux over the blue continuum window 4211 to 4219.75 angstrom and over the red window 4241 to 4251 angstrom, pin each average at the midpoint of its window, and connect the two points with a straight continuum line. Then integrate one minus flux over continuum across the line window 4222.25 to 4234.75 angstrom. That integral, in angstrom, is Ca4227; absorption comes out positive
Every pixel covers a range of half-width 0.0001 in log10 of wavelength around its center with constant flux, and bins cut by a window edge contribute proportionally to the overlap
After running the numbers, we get 1.7 angstrom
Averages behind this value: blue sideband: 7.75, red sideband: 7.2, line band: 6.47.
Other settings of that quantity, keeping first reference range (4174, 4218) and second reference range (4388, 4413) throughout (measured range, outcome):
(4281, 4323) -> 5.4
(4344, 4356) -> -0.7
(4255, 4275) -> -0.3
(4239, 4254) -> -0.3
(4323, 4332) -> 0.6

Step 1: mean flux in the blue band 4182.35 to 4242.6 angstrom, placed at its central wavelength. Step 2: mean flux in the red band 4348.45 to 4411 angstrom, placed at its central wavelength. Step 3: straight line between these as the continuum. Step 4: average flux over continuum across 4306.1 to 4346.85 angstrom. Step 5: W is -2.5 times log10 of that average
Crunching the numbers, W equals 0.05 mag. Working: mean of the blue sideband 6.79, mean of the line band 7.6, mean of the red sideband 8.47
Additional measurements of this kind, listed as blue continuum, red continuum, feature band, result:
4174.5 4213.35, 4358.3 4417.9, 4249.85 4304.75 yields 0.09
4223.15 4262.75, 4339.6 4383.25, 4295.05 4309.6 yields 0.34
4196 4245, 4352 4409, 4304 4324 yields 0.12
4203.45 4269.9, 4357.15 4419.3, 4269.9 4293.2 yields 0.11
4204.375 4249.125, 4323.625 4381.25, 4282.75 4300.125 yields 0.20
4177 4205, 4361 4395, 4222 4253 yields -0.02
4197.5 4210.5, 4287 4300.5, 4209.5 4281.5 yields -0.10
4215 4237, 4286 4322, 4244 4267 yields -0.15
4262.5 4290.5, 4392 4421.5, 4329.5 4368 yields -0.08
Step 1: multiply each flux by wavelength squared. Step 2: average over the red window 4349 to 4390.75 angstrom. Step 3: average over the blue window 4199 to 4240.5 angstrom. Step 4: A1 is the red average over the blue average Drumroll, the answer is 1.3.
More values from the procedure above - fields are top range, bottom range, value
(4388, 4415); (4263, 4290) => 1.26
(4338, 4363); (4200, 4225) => 1.24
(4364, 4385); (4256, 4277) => 1.21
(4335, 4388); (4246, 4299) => 1.26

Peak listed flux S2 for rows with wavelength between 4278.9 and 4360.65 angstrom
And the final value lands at 10.5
